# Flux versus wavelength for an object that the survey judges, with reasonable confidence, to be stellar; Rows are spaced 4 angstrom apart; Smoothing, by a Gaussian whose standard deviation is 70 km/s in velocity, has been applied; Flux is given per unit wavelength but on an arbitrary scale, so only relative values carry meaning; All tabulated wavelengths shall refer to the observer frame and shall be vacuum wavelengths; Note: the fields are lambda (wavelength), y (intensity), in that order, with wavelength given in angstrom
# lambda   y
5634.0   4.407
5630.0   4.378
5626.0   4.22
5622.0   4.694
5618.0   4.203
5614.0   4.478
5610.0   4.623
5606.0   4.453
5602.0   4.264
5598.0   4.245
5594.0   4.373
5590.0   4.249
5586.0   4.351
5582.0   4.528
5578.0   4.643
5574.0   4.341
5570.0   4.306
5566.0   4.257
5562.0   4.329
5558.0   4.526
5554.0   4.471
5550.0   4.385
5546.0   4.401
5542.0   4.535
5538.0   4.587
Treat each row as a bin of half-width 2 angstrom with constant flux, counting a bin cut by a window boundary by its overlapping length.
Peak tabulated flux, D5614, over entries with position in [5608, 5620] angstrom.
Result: 4.623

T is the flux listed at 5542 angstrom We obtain 4.535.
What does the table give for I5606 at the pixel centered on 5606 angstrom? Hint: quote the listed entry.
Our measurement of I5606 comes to 4.453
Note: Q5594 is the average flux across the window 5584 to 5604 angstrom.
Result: 4.3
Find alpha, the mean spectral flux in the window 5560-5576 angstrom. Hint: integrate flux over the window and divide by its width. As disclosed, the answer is 4.31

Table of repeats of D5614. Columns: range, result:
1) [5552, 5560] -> 4.526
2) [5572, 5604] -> 4.643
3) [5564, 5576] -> 4.341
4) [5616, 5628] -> 4.694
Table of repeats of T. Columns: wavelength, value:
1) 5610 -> 4.623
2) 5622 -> 4.694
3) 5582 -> 4.528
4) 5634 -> 4.407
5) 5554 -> 4.471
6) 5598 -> 4.245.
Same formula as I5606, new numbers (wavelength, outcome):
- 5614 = 4.478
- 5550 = 4.385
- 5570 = 4.306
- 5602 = 4.264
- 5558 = 4.526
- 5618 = 4.203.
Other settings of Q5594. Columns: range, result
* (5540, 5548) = 4.47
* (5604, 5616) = 4.52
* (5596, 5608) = 4.32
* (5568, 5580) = 4.43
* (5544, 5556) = 4.42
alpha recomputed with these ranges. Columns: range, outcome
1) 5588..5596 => 4.31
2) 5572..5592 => 4.42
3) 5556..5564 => 4.43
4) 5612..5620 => 4.34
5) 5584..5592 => 4.3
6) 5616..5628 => 4.37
